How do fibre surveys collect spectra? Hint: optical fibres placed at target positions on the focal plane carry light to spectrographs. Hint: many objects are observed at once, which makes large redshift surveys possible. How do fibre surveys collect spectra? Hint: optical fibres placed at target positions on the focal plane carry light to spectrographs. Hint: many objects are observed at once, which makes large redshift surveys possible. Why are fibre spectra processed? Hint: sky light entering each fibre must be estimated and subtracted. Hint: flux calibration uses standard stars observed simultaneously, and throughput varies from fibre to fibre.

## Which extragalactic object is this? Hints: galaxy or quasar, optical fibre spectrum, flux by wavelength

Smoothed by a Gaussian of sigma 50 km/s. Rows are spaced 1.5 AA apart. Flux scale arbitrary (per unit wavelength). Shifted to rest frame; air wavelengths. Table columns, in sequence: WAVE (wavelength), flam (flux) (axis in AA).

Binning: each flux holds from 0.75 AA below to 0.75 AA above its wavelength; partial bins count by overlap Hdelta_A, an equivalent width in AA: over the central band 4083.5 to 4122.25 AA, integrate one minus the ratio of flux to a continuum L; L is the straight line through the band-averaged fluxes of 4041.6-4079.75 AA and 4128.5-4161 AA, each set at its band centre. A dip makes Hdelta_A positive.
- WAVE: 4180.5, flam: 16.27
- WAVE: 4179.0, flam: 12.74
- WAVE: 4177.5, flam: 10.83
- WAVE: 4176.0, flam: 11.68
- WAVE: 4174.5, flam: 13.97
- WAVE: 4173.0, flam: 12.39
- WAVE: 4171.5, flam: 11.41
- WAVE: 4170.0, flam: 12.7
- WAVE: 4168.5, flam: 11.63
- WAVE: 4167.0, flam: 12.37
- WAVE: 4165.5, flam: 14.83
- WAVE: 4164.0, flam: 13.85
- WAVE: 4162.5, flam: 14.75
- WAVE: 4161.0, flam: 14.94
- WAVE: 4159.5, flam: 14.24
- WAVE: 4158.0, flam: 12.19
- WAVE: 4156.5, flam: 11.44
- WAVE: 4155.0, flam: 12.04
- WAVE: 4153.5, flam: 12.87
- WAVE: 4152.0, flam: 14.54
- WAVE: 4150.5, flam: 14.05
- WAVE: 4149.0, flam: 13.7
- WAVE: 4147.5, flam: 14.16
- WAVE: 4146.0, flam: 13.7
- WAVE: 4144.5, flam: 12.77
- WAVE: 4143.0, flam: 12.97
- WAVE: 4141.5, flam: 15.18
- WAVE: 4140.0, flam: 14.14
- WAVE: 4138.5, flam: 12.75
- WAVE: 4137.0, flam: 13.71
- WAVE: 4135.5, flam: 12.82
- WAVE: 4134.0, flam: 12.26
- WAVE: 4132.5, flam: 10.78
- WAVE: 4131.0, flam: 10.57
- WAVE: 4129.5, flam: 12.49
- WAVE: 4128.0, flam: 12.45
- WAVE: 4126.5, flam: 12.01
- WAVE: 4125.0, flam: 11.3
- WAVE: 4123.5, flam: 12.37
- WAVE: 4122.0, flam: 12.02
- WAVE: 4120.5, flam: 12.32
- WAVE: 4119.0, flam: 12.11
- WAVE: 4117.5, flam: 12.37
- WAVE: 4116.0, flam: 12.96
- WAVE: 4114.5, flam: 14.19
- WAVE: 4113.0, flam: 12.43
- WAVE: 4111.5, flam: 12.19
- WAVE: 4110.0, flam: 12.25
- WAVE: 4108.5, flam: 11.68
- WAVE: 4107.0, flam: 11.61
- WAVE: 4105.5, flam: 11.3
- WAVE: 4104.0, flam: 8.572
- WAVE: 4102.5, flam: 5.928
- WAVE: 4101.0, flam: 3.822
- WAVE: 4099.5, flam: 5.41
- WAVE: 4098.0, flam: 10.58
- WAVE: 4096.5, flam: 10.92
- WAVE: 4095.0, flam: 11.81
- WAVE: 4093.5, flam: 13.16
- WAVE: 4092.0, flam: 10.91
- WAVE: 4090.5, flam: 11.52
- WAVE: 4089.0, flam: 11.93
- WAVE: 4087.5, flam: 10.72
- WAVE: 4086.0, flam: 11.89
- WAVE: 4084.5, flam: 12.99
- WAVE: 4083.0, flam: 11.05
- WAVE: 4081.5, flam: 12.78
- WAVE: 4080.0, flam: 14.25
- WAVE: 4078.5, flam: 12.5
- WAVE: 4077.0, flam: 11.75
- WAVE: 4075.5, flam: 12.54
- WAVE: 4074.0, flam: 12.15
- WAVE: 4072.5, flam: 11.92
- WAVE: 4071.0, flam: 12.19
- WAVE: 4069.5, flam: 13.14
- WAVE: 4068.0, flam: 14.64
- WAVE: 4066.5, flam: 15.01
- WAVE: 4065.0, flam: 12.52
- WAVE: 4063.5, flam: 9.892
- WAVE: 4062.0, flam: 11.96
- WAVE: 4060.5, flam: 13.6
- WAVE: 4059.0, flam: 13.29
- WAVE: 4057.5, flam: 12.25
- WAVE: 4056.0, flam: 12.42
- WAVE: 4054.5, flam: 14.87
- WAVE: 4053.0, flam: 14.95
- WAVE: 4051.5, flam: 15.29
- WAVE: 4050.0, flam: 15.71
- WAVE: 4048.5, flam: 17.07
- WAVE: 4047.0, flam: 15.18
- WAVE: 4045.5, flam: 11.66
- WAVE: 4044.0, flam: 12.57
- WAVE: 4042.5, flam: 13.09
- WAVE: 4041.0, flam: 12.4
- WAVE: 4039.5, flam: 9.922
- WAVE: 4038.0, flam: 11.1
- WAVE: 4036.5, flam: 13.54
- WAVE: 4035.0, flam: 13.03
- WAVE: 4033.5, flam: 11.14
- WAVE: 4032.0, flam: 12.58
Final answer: 6.3 AA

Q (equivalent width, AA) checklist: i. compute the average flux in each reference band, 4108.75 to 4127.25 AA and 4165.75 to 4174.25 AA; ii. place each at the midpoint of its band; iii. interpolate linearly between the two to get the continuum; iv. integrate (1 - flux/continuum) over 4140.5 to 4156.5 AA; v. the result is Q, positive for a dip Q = -1.5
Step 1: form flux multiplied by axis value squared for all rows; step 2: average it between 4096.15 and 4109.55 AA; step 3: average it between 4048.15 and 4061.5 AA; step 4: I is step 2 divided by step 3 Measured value 0.6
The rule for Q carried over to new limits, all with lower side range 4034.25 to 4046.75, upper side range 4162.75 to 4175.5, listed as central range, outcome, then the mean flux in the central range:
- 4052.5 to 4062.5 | -0.77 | 13.3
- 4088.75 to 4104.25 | 3.83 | 9.46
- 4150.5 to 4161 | -0.20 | 13.1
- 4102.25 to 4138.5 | 2.33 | 11.9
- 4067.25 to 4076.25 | -0.23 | 12.8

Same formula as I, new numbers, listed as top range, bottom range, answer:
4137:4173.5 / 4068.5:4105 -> 1.25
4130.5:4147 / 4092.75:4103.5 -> 1.50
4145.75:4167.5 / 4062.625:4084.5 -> 1.12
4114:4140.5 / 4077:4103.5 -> 1.18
